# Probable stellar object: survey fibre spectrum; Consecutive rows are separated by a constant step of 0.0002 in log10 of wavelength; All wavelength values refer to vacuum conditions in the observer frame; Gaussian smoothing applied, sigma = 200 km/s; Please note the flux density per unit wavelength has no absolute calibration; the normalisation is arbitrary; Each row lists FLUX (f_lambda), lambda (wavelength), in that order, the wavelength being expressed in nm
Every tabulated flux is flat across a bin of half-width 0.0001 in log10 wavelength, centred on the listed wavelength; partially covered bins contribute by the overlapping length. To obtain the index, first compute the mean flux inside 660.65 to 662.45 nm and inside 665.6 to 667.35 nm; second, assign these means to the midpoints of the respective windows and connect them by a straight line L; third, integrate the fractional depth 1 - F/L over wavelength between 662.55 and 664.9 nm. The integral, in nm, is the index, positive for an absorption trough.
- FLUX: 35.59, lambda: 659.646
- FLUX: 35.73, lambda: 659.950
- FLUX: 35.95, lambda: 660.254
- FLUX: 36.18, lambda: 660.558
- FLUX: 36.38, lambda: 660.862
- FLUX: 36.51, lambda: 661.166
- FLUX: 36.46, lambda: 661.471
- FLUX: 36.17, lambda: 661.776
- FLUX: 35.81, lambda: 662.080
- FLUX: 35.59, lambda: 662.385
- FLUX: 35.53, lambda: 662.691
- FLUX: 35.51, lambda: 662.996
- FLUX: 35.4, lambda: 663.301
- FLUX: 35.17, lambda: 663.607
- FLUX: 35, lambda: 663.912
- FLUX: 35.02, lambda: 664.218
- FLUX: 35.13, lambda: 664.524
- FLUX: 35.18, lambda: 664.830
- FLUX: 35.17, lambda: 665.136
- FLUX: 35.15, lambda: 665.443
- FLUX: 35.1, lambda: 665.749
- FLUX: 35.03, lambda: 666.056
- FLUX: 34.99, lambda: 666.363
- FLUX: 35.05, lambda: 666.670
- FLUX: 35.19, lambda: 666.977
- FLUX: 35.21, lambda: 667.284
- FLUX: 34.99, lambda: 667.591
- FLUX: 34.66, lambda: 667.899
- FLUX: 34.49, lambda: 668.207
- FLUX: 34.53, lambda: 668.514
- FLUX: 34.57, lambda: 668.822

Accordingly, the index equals 0.03 nm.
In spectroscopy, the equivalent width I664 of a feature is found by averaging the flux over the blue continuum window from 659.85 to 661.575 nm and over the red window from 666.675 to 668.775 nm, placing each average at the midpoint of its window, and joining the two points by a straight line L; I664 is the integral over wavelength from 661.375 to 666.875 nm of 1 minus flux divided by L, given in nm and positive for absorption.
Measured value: 0.03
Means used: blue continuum 36.2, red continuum 34.9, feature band 35.3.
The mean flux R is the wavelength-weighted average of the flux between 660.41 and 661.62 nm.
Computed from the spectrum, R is 36.4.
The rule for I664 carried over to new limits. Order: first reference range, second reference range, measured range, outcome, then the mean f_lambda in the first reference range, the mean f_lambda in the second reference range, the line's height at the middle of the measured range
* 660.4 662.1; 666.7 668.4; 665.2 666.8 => 0.01 nm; 36.3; 34.9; 35.3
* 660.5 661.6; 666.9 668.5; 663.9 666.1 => 0.02 nm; 36.4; 34.9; 35.5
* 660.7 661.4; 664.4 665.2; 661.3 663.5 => 0.01 nm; 36.5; 35.2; 36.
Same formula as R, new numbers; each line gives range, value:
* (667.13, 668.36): 34.8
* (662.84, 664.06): 35.3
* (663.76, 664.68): 35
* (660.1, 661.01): 36.2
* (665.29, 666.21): 35.1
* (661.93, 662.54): 35.6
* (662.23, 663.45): 35.5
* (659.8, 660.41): 35.8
